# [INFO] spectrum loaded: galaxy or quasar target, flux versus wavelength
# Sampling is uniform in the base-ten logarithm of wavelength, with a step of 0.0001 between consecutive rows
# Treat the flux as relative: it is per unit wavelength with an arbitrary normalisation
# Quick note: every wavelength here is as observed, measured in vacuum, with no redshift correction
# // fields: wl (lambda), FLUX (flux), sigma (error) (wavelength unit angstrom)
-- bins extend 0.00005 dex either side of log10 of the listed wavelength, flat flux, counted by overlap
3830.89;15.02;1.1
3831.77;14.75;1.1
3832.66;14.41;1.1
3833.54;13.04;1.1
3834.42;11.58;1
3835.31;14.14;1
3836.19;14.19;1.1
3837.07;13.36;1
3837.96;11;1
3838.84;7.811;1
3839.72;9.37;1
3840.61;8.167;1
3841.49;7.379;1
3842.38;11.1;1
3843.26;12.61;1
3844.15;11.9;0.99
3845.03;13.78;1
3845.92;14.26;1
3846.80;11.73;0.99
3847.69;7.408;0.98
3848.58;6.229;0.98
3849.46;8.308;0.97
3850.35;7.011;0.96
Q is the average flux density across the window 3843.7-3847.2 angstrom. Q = 12.9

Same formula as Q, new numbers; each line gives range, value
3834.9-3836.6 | 14.2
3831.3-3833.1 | 14.6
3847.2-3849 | 6.91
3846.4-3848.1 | 9.53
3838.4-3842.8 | 8.75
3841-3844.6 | 10.7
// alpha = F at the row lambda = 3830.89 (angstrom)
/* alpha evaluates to 15.02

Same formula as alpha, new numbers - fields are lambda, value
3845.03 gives 13.78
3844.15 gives 11.9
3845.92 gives 14.26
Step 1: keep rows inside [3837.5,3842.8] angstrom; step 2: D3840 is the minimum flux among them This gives 7.379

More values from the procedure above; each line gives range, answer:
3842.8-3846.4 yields 11.9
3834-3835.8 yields 11.58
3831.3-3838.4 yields 11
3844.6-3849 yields 6.229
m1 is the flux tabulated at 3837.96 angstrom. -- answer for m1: 11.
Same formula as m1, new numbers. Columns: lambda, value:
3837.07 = 13.36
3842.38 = 11.1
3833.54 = 13.04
